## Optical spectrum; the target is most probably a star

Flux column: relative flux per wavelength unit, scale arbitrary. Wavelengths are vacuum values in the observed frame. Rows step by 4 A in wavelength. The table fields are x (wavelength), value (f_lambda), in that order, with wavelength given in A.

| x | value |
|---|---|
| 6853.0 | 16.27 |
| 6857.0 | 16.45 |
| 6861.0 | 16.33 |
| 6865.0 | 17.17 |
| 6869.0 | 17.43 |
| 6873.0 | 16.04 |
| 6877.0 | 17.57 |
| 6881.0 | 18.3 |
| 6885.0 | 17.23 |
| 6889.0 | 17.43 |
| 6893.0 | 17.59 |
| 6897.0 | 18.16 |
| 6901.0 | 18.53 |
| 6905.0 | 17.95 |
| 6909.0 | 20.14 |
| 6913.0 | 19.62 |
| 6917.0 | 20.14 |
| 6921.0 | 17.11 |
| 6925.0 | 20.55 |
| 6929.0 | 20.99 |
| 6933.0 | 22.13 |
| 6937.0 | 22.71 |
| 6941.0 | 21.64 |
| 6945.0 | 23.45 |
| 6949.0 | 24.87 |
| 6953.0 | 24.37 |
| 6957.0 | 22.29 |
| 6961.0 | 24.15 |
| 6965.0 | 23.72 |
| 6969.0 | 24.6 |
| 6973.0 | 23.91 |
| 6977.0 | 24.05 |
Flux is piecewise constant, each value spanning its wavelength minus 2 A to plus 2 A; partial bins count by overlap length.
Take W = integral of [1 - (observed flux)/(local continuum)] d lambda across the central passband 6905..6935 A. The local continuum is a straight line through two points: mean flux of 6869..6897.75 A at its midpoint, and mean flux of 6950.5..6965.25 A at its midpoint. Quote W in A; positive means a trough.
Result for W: 0.80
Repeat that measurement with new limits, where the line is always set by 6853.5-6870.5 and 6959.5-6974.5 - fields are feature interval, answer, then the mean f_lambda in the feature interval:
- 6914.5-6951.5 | 0.4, 21.5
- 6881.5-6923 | 2.5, 18.4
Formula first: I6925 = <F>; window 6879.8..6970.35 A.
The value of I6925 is 20.8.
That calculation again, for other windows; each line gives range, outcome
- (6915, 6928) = 19.4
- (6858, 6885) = 17.1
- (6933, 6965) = 23.3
